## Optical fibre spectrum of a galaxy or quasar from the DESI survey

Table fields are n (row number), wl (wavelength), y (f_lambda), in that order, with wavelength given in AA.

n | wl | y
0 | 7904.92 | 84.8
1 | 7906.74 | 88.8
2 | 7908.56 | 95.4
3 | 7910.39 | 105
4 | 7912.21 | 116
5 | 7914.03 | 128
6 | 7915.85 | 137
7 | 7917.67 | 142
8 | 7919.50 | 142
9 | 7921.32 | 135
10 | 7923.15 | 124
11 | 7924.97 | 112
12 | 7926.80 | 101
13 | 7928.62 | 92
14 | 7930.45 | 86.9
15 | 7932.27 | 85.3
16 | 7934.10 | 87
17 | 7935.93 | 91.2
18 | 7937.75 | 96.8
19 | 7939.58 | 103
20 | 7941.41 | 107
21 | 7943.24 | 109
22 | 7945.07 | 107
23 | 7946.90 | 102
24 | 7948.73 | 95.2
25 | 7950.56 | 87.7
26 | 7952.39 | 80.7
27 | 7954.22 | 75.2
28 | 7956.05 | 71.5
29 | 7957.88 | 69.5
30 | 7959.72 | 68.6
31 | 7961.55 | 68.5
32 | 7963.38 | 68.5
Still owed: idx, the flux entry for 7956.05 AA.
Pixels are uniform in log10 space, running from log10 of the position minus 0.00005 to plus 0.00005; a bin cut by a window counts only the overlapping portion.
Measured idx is 71.5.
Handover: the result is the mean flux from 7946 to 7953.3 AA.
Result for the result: 91.4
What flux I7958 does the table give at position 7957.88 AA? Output 69.5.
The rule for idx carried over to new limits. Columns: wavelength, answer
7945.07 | 107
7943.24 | 109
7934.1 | 87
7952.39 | 80.7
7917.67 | 142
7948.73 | 95.2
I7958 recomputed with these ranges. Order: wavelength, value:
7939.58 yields 103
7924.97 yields 112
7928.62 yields 92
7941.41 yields 107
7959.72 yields 68.6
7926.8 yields 101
